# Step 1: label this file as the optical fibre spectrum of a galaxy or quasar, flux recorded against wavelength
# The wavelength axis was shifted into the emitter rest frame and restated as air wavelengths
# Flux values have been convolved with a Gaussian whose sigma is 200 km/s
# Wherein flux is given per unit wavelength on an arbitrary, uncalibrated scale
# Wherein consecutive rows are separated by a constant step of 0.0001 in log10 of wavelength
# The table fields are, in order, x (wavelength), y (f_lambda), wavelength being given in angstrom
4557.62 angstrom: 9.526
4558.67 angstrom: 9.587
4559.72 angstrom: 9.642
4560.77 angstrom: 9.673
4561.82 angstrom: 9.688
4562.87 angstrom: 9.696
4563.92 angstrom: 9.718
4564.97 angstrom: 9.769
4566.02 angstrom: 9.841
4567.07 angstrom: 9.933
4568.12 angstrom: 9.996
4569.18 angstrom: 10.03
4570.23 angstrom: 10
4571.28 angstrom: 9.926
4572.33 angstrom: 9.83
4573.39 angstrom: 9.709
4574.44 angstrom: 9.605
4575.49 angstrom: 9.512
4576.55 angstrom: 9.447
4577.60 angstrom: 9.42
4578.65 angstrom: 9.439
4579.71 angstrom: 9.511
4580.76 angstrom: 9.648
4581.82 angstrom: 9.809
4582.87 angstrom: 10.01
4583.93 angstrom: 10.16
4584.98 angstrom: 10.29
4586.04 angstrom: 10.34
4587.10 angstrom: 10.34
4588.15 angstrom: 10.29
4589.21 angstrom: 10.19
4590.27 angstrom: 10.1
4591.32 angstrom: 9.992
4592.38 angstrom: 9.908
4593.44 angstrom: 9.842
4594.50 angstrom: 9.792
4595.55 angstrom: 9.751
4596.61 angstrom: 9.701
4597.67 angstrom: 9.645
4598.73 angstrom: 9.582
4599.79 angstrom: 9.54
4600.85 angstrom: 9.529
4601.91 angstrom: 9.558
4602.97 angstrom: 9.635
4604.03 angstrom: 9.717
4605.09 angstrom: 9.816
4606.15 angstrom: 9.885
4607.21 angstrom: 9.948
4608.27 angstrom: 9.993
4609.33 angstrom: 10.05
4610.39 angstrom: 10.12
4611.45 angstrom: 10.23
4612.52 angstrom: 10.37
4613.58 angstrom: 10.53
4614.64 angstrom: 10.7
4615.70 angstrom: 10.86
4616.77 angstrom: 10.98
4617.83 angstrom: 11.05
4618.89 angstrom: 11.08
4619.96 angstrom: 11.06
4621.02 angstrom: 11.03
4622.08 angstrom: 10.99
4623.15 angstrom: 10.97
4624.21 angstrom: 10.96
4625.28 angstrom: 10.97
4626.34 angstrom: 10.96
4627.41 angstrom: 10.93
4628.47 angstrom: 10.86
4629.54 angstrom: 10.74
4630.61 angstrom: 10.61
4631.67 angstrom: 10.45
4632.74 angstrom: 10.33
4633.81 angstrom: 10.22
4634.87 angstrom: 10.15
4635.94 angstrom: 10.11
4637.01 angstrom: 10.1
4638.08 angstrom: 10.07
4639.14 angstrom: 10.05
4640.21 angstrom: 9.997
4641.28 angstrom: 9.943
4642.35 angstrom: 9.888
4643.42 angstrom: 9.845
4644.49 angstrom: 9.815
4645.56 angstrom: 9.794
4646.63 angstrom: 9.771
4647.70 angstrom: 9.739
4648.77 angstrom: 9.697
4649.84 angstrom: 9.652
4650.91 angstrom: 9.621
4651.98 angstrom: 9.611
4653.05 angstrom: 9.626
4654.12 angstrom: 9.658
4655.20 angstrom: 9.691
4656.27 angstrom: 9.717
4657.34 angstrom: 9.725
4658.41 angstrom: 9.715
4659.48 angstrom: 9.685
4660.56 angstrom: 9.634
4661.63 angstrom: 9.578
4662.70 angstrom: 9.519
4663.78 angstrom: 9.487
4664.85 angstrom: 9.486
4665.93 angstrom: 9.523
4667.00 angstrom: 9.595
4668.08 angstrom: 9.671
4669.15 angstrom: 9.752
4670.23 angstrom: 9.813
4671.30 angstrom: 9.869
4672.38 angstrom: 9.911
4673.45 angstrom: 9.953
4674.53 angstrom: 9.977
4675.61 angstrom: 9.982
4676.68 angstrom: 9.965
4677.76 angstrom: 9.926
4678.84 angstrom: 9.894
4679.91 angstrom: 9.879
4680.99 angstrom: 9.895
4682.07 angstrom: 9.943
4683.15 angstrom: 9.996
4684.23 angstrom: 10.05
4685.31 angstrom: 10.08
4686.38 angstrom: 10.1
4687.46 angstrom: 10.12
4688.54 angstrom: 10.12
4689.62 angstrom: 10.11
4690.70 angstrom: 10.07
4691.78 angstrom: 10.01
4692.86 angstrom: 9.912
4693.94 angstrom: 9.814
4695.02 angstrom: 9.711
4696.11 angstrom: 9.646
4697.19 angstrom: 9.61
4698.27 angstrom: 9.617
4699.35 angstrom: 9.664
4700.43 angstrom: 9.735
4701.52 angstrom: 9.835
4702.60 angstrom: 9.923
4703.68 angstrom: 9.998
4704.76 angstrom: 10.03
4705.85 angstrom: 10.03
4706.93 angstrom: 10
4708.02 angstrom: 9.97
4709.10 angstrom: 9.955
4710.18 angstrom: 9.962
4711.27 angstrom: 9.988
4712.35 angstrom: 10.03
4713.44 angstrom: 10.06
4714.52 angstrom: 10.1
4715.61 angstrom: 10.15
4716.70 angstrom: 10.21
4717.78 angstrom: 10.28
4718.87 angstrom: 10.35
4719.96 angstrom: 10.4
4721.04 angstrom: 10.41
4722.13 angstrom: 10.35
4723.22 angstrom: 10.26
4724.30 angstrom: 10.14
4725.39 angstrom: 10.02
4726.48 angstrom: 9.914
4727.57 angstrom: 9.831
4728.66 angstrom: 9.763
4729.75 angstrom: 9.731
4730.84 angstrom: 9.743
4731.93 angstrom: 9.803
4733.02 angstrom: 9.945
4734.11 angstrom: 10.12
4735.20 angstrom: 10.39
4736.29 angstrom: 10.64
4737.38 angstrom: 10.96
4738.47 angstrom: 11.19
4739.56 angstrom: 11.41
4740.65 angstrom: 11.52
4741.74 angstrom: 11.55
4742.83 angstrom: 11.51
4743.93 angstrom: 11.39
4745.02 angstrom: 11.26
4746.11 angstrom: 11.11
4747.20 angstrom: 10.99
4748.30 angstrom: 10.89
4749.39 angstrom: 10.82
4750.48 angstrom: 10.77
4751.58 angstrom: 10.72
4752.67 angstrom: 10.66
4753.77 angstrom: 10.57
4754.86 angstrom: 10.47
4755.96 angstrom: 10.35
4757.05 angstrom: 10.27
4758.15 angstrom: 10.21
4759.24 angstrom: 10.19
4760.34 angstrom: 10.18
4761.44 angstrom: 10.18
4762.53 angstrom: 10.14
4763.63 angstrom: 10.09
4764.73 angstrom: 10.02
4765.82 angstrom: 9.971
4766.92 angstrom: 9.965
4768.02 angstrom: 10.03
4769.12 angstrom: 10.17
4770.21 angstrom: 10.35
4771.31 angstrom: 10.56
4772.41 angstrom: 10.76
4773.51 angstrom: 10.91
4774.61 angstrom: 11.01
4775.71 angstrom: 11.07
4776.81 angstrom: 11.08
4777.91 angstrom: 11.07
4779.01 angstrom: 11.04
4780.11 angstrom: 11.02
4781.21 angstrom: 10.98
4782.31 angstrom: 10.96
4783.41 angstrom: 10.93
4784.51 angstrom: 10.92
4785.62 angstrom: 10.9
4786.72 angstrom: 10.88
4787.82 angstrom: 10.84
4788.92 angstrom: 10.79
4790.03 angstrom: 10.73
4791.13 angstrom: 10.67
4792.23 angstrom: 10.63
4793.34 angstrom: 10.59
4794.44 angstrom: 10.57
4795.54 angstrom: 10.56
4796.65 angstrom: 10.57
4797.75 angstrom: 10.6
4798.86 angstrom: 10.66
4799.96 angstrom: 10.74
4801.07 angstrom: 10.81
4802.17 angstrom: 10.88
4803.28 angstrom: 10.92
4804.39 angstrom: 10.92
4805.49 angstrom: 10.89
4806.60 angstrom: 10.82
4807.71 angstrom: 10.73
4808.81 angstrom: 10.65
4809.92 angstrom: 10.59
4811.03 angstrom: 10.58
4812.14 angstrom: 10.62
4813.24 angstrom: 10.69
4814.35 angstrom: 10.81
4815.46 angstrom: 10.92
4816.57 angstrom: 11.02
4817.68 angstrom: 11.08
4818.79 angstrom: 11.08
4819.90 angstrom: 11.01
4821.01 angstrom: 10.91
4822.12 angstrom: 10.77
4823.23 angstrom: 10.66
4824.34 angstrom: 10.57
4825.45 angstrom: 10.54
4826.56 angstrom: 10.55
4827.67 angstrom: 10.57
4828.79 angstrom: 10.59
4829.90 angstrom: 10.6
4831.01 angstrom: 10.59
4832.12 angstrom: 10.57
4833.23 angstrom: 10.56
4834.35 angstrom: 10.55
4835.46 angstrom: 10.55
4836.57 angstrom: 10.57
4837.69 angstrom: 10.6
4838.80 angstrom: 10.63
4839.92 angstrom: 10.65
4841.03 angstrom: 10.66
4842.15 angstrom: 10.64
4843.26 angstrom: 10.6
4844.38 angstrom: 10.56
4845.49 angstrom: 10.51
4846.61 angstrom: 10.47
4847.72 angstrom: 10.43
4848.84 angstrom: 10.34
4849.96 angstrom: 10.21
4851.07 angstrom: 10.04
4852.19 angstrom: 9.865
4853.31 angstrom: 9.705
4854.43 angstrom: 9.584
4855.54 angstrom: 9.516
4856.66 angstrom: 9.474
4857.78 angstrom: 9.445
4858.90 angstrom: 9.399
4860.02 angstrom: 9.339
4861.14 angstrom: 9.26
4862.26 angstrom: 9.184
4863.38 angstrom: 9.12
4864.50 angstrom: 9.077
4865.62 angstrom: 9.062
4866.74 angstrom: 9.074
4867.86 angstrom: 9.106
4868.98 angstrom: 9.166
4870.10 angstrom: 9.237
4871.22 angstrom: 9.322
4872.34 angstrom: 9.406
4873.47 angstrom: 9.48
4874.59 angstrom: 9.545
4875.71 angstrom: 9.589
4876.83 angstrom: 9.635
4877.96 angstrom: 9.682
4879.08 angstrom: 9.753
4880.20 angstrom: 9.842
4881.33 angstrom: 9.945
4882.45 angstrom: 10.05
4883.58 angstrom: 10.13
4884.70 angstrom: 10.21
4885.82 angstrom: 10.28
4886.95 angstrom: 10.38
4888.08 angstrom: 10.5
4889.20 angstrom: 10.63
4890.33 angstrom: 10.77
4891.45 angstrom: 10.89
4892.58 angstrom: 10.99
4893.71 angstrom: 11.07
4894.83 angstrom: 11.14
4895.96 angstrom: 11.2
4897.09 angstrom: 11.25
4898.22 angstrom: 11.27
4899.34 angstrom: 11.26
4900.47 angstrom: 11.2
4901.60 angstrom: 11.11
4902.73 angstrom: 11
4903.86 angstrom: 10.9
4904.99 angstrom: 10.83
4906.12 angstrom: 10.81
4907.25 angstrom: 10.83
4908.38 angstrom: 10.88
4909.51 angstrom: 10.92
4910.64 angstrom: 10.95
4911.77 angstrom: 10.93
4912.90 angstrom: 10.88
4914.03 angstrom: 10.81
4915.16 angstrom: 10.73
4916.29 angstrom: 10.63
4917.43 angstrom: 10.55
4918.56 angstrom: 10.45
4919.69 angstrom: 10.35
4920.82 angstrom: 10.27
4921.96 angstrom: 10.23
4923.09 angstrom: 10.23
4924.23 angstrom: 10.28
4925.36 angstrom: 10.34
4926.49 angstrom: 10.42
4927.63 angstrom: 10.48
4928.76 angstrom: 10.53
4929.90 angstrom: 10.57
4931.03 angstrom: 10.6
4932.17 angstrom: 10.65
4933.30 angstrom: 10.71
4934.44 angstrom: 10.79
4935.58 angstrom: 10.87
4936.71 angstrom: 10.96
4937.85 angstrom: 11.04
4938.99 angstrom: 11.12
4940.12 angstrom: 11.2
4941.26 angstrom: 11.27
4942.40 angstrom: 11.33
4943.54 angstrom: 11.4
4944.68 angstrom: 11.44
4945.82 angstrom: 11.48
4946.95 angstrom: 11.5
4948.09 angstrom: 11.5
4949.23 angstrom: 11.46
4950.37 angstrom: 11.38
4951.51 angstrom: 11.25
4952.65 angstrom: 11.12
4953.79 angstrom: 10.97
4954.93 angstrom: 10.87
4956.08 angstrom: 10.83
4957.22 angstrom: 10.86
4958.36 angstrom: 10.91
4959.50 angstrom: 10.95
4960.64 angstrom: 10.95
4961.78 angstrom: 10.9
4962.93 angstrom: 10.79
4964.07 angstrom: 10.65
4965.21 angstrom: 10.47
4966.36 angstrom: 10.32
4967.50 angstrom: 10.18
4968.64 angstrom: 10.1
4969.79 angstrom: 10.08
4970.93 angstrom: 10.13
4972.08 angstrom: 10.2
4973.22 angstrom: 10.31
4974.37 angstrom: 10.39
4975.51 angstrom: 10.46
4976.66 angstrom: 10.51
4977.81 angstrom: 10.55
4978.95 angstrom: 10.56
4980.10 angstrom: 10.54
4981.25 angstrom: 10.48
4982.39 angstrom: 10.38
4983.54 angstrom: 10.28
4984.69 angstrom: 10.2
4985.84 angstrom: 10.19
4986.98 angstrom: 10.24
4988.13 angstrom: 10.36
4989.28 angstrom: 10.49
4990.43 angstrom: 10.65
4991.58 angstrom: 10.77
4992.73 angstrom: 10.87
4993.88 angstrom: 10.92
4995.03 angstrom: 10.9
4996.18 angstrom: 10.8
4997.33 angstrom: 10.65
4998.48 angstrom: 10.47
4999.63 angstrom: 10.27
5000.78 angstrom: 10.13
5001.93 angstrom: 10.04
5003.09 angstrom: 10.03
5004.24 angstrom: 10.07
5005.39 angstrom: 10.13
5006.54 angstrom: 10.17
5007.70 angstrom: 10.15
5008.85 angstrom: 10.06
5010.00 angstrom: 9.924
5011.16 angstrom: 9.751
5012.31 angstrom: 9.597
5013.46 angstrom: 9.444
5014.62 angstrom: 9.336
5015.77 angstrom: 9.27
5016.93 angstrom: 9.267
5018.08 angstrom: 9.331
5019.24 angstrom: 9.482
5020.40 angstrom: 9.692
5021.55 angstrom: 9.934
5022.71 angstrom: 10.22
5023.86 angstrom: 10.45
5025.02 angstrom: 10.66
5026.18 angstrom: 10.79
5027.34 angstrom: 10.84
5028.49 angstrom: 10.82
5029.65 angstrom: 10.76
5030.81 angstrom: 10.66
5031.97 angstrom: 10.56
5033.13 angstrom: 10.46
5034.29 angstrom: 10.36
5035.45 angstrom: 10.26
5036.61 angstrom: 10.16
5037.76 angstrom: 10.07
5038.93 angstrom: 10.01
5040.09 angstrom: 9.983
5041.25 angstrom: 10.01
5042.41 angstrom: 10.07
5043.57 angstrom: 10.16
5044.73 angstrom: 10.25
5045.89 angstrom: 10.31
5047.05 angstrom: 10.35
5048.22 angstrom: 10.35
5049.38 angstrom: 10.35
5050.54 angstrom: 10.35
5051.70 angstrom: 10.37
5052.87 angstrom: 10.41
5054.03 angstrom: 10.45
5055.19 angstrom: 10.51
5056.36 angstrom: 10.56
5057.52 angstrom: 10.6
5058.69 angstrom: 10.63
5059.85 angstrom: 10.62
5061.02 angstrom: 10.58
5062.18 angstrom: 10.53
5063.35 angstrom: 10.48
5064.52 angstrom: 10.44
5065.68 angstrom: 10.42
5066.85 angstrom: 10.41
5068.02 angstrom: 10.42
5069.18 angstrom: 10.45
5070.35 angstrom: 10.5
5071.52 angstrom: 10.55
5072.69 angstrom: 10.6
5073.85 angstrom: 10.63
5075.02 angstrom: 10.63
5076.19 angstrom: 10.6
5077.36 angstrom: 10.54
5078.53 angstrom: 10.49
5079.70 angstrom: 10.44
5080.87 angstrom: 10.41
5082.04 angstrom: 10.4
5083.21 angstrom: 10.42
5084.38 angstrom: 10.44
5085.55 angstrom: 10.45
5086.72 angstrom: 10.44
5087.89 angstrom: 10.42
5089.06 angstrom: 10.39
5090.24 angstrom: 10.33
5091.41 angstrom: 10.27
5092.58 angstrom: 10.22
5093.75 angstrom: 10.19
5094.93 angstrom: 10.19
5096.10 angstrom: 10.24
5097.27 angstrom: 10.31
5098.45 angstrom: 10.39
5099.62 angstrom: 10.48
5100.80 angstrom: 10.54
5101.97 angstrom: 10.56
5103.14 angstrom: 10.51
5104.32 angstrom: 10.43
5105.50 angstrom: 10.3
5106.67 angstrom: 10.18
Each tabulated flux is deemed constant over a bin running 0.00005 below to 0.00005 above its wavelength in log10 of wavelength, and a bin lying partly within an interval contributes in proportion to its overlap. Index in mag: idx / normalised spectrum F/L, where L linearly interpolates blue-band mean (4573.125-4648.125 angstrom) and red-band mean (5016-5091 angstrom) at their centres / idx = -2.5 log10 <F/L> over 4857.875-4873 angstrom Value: 0.12 mag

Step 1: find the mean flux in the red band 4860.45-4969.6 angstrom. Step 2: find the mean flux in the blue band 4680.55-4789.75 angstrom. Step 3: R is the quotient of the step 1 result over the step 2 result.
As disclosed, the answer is 1.02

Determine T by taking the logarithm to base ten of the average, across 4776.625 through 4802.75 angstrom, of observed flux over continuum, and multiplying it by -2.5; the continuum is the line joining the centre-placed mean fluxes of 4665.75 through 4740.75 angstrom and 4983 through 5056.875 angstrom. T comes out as -0.07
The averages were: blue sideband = 10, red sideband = 10.2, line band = 10.8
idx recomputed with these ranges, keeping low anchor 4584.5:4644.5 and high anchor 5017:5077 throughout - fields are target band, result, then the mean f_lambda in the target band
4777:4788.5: -0.068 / 11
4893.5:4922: -0.056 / 10.9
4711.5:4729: 0.015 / 10.1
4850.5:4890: 0.074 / 9.64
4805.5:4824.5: -0.051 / 10.8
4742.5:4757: -0.058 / 10.9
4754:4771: 0.011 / 10.2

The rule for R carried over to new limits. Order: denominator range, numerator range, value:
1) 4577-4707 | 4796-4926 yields 1.04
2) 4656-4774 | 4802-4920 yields 1.02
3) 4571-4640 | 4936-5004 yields 1.05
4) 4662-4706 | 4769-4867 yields 1.07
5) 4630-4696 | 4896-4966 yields 1.10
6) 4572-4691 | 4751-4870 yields 1.04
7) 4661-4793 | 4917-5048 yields 1.02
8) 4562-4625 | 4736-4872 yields 1.04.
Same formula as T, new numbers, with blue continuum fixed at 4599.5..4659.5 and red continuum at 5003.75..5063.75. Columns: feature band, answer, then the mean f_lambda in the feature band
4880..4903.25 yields -0.06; 10.7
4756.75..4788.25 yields -0.04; 10.6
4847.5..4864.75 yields 0.06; 9.61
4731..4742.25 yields -0.05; 10.7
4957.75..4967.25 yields -0.05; 10.7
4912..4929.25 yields -0.03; 10.5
